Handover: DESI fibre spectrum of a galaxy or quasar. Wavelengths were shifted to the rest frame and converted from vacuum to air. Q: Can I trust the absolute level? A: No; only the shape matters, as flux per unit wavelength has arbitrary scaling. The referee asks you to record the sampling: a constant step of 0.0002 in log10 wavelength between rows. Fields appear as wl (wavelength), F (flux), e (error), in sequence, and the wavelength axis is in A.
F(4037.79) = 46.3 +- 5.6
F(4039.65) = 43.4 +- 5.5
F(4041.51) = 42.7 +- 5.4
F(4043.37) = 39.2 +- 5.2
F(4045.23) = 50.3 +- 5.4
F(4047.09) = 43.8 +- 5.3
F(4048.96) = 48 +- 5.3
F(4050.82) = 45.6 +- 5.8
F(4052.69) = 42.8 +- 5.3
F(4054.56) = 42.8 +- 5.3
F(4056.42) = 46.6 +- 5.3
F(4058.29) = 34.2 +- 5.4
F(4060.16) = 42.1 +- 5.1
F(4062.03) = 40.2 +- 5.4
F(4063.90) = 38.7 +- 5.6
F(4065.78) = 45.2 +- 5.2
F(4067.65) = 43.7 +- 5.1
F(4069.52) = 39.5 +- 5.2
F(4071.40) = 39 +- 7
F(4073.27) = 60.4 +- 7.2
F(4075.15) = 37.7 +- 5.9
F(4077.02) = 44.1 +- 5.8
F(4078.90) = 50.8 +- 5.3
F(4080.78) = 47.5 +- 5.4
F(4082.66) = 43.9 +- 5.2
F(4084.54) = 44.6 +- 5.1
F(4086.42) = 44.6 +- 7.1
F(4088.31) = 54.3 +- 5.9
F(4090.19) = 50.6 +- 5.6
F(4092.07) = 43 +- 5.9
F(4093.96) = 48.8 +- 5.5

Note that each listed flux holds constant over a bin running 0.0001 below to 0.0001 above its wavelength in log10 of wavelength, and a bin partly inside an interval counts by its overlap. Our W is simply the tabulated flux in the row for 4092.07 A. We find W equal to 43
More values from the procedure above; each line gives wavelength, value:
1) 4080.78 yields 47.5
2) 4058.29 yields 34.2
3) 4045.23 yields 50.3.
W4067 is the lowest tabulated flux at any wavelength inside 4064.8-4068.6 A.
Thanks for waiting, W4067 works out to 43.7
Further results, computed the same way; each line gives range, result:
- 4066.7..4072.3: 39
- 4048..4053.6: 42.8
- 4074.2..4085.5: 37.7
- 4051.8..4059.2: 34.2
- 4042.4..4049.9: 39.2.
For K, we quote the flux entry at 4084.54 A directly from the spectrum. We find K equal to 44.6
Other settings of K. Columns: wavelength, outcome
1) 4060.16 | 42.1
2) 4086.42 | 44.6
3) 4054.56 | 42.8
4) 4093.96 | 48.8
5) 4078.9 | 50.8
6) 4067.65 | 43.7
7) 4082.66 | 43.9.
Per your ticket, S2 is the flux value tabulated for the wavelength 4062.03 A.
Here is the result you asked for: 40.2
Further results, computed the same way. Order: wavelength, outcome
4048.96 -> 48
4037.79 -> 46.3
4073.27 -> 60.4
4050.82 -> 45.6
